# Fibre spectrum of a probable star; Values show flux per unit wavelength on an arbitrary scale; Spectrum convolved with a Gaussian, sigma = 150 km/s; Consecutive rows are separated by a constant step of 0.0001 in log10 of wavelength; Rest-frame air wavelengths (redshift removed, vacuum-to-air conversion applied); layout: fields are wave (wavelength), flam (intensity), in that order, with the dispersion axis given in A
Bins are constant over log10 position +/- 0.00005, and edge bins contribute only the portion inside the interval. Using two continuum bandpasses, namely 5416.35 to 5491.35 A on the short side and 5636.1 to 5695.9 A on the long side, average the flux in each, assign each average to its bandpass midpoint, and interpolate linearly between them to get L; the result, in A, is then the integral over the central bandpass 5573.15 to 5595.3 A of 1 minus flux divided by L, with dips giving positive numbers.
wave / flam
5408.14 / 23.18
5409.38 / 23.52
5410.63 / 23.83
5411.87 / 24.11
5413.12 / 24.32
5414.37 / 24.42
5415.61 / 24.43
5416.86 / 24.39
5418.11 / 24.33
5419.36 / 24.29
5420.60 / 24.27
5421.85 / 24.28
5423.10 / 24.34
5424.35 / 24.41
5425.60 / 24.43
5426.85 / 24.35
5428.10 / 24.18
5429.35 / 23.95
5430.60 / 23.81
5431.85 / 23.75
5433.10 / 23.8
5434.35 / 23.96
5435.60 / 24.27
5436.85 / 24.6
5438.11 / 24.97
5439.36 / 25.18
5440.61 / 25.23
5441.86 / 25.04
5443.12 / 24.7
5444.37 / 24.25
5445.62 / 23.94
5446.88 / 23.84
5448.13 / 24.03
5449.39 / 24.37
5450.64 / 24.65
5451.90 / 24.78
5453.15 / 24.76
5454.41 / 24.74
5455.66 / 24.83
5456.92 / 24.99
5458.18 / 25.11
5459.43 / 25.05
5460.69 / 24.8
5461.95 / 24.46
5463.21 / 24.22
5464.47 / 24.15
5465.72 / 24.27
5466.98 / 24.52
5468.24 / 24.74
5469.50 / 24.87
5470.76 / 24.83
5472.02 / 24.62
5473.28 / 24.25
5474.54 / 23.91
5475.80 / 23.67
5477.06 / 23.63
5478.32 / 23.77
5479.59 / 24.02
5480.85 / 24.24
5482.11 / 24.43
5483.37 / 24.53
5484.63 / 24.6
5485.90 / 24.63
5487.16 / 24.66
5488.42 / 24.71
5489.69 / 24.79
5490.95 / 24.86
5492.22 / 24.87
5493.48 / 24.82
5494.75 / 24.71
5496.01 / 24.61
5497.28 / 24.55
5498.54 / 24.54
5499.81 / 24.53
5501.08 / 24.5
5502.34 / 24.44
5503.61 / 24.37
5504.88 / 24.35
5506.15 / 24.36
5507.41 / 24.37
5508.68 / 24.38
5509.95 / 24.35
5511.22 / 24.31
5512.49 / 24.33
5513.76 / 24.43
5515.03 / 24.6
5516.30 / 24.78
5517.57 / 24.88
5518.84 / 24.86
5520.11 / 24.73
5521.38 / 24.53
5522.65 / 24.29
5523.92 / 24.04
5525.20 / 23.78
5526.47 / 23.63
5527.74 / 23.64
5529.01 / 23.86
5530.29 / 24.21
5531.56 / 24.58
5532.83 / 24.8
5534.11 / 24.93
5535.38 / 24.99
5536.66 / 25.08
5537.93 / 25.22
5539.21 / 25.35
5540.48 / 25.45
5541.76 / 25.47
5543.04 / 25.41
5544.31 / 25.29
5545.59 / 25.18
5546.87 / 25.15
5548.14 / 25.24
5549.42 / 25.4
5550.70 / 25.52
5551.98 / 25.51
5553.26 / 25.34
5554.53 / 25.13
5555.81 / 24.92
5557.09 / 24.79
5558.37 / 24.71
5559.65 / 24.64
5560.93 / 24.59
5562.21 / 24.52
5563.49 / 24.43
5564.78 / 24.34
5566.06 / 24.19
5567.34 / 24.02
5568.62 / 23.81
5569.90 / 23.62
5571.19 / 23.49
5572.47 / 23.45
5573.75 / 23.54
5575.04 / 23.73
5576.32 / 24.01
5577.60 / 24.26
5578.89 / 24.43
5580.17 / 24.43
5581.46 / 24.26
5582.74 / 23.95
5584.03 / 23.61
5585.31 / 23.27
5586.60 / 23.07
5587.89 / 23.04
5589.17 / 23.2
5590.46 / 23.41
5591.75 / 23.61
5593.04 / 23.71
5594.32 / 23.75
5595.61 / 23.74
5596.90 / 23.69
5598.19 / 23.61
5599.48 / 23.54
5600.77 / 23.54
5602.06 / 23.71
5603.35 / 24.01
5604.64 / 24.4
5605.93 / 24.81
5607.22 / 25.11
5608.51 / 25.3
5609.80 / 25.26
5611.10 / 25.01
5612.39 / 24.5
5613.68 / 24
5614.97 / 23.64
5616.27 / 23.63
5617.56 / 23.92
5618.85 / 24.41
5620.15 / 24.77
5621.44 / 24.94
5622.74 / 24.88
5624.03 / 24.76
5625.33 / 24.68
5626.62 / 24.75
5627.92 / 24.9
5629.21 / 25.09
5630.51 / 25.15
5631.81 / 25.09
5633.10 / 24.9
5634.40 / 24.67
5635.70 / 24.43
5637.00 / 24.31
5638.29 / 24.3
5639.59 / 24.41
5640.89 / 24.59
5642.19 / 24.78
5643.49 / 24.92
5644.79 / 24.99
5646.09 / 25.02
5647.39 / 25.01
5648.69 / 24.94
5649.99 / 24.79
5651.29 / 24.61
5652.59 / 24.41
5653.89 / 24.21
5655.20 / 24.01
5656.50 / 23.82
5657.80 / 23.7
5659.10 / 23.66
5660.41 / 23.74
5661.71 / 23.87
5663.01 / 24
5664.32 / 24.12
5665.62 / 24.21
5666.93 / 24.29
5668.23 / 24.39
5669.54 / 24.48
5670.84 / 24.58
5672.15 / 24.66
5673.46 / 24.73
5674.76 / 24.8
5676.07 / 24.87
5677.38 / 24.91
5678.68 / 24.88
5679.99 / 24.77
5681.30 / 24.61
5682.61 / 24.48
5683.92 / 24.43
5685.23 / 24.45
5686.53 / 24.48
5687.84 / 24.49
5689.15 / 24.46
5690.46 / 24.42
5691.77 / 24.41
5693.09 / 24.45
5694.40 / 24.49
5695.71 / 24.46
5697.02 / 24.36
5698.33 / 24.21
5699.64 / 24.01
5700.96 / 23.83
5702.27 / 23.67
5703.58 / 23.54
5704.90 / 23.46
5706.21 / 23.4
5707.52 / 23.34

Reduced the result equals 0.7 A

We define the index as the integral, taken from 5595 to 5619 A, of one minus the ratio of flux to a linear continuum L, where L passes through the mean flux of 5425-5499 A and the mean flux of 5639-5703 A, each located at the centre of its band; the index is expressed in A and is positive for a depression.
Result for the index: 0.24 A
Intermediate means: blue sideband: 24.5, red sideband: 24.4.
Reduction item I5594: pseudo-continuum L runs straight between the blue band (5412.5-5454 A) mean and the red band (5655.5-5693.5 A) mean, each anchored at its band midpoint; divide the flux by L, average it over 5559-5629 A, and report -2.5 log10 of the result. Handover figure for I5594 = 0.01 mag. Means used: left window 24.4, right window 24.4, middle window 24.1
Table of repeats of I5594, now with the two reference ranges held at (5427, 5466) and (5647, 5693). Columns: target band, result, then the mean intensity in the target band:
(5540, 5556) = -0.04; 25.3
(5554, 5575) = 0.01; 24.2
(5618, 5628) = -0.01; 24.7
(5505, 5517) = 0.00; 24.4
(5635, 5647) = -0.01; 24.6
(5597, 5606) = 0.03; 23.9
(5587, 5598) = 0.04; 23.5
